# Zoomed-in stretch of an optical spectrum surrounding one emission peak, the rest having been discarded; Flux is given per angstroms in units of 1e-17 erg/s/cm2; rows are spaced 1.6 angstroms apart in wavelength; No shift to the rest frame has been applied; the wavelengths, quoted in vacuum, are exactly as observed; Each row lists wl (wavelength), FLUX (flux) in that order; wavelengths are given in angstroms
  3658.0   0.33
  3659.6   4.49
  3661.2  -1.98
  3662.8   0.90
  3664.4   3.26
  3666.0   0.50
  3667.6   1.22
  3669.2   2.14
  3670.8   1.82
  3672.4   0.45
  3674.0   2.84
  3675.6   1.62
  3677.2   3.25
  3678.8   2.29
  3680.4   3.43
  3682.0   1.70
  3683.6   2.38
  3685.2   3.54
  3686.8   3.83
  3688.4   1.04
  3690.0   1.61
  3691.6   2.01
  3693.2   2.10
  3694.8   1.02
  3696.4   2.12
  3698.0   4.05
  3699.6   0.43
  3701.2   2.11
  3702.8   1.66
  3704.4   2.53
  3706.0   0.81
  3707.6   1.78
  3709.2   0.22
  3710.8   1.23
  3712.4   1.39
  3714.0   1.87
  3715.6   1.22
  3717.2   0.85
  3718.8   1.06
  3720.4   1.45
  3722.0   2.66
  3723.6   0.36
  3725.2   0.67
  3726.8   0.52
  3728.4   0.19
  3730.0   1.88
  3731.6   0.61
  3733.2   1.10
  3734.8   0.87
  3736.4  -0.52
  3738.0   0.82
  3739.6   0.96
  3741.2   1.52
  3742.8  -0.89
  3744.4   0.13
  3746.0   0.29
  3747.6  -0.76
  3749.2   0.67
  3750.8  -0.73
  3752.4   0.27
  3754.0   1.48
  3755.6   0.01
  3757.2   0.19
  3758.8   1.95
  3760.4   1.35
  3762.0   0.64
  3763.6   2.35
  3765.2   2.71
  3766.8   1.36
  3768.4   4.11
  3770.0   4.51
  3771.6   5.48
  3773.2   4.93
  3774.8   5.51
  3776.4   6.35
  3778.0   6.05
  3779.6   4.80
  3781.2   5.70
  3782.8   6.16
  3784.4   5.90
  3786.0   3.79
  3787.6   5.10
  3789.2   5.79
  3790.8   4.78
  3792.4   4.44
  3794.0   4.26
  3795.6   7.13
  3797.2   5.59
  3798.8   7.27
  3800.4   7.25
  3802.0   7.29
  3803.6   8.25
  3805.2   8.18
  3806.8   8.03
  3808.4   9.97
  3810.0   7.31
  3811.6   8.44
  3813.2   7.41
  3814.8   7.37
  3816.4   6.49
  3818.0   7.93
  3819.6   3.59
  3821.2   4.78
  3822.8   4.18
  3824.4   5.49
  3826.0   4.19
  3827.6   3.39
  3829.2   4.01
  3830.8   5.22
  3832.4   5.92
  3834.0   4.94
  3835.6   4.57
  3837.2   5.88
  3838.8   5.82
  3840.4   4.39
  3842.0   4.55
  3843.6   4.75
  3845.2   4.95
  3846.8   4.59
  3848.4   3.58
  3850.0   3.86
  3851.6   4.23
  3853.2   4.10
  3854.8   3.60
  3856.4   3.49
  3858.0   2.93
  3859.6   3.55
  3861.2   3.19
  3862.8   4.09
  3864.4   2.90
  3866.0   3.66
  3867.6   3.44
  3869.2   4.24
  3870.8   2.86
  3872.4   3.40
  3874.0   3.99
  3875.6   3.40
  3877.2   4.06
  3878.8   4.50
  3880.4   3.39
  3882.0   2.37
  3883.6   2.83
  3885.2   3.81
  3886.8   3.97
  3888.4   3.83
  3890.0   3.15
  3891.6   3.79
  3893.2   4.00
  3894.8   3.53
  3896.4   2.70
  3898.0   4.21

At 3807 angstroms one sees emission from C IV 1549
